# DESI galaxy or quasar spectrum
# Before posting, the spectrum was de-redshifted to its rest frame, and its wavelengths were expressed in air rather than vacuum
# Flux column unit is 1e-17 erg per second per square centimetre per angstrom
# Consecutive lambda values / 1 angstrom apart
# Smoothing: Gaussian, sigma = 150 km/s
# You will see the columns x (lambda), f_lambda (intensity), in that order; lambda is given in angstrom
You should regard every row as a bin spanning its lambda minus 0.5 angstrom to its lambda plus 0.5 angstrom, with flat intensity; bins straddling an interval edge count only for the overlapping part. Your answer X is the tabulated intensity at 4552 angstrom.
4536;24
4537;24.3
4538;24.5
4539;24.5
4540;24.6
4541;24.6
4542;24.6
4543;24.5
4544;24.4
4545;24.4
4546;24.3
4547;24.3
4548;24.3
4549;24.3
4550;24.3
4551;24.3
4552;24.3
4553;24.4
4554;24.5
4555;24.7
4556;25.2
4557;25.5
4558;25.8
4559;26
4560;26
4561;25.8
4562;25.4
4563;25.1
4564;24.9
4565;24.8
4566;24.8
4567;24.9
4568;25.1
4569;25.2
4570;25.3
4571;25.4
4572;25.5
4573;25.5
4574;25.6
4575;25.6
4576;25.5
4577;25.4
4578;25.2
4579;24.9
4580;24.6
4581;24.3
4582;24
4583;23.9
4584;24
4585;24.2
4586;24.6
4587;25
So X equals 24.3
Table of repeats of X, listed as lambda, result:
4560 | 26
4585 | 24.2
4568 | 25.1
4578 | 25.2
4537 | 24.3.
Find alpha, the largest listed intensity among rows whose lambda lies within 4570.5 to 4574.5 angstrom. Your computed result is 25.6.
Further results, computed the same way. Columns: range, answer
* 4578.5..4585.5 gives 24.9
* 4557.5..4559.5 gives 26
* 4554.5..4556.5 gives 25.2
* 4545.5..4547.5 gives 24.3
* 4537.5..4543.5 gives 24.6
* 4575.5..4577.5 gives 25.5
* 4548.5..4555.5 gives 24.7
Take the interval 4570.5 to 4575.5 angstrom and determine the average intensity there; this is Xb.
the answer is 25.5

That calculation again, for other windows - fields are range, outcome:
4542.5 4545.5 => 24.4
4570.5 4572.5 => 25.4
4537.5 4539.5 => 24.5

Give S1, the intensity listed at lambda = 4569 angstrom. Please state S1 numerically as 25.2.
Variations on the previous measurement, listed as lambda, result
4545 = 24.4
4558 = 25.8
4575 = 25.6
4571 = 25.4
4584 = 24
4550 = 24.3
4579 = 24.9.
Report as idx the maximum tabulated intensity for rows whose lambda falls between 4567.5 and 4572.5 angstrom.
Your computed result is 25.5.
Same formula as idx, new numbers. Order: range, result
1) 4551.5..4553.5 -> 24.4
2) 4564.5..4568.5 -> 25.1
